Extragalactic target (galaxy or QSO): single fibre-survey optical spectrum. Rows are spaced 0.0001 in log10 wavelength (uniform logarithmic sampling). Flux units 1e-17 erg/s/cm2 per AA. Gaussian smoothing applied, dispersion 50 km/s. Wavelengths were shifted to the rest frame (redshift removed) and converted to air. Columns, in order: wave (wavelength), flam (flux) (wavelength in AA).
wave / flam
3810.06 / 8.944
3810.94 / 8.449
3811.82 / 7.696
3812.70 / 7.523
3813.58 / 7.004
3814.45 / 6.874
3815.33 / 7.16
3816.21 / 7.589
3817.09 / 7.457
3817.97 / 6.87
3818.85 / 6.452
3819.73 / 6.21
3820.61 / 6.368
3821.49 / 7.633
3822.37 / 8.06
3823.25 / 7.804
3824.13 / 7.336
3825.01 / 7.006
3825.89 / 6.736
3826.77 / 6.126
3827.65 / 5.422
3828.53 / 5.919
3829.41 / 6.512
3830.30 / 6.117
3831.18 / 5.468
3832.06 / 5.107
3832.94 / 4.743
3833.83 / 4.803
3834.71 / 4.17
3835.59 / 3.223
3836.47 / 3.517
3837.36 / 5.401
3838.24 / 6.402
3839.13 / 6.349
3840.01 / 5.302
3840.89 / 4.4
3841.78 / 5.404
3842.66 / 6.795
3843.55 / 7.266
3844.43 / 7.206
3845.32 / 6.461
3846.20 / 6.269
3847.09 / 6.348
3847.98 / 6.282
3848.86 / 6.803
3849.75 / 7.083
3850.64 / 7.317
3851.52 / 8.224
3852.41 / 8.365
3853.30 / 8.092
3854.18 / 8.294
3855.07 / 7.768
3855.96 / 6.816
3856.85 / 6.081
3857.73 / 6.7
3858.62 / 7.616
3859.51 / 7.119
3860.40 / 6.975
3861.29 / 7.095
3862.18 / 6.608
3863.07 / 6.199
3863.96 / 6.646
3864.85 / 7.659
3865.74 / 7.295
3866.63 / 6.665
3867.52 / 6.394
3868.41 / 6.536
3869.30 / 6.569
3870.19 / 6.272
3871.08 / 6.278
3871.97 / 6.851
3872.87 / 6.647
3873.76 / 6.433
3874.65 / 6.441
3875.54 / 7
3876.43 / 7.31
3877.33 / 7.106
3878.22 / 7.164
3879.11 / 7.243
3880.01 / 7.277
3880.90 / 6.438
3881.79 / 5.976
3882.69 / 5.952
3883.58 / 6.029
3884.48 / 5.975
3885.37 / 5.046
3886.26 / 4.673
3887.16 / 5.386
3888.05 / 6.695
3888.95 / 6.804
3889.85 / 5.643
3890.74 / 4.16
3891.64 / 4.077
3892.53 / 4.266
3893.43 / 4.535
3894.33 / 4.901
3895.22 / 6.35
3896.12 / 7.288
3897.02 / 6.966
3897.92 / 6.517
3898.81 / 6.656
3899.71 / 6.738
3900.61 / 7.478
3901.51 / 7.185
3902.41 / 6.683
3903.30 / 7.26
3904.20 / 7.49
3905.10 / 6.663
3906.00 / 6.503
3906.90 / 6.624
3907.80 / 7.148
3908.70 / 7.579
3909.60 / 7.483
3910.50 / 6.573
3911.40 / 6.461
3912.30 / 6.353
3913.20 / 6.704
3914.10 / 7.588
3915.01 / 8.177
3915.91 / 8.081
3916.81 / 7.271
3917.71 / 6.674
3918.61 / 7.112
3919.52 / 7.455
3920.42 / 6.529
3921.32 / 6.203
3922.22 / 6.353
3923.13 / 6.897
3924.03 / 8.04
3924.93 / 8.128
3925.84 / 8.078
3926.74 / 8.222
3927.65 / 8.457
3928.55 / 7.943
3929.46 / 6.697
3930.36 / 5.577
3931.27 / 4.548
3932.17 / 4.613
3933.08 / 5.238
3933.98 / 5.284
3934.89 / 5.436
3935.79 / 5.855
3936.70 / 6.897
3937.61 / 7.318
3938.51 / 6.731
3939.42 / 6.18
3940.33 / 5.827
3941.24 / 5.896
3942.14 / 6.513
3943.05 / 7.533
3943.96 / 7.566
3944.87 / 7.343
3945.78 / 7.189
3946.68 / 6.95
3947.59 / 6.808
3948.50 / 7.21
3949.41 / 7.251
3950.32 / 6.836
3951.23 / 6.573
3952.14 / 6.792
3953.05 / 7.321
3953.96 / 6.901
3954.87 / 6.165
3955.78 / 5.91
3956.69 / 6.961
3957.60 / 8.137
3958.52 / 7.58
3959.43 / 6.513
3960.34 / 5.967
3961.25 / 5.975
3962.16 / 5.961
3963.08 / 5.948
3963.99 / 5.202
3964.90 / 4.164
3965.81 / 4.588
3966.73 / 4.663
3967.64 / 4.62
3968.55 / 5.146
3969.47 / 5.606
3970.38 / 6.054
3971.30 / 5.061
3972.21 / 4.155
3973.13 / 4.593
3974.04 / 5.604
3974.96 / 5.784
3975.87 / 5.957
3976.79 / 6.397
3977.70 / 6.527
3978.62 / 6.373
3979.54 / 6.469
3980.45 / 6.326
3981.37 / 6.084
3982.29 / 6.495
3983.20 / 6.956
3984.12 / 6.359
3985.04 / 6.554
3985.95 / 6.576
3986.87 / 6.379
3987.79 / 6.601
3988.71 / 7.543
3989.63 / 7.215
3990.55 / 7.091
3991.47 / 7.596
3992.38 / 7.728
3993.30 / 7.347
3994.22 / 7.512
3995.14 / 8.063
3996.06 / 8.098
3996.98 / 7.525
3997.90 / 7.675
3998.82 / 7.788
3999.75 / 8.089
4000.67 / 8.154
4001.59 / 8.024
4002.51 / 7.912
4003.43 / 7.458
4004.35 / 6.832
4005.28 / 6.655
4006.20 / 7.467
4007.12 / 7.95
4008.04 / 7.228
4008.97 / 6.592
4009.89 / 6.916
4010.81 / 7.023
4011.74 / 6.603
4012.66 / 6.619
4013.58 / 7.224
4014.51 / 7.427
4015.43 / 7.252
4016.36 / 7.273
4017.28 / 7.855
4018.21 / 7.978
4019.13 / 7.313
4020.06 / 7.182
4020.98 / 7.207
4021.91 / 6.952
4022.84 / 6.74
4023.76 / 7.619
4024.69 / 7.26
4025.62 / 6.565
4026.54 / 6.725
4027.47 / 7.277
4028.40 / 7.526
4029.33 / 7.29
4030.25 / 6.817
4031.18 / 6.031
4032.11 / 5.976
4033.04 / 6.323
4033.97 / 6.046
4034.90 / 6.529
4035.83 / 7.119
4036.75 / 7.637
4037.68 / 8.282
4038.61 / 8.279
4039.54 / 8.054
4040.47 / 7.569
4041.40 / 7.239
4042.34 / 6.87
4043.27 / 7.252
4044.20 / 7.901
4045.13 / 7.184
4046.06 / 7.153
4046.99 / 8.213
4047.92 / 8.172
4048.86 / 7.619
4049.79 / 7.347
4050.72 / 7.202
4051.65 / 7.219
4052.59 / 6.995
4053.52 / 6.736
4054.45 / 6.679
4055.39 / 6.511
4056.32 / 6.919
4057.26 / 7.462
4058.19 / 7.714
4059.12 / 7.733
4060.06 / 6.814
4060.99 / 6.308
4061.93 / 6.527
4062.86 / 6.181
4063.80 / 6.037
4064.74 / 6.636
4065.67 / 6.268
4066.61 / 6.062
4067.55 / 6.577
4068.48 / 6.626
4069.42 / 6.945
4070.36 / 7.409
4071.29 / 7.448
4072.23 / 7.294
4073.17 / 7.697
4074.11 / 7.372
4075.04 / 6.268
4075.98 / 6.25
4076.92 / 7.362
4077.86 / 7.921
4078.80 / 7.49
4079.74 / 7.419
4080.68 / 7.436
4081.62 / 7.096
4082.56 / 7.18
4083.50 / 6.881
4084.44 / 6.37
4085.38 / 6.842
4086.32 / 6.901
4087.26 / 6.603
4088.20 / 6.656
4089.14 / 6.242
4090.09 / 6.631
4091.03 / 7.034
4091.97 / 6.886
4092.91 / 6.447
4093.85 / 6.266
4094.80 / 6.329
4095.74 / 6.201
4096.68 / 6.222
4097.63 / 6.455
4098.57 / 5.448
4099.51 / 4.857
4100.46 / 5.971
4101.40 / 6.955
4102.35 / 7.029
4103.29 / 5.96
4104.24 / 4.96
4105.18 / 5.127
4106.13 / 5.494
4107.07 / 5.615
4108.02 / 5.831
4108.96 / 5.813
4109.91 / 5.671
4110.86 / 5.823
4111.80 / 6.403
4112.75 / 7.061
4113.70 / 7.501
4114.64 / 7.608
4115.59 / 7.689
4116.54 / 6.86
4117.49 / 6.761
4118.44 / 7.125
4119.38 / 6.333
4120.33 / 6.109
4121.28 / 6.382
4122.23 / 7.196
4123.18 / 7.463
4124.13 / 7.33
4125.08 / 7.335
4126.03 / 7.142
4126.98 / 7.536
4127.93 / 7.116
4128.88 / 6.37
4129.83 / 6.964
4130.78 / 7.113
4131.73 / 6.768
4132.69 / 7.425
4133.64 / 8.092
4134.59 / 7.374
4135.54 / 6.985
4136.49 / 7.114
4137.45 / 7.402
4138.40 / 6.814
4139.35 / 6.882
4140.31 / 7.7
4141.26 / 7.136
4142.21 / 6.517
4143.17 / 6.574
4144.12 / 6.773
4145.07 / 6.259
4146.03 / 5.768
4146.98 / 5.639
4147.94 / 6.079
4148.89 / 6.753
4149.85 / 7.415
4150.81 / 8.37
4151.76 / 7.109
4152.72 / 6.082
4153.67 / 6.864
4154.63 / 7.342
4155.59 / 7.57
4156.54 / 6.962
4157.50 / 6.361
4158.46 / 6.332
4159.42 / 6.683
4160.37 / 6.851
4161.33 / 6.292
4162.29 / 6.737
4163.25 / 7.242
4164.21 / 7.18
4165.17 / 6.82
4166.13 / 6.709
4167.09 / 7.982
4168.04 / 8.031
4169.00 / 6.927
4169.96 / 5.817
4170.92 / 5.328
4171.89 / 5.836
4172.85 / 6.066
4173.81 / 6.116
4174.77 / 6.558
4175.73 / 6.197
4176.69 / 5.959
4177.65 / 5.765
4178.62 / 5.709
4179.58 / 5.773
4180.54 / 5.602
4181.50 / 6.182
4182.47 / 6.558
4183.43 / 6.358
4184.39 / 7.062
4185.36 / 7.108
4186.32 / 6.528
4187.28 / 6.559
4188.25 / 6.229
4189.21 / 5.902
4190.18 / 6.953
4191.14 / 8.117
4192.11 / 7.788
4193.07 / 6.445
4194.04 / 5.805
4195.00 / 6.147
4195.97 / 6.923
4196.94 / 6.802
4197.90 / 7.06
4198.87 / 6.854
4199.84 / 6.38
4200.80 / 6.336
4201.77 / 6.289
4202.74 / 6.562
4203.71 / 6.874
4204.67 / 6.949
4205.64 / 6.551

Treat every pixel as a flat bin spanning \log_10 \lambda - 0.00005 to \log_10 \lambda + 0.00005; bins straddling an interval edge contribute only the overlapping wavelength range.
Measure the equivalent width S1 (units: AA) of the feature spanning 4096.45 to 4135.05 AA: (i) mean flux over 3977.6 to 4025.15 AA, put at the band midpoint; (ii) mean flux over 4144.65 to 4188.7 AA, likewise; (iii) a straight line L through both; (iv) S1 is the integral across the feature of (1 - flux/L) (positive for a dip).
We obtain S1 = 0.9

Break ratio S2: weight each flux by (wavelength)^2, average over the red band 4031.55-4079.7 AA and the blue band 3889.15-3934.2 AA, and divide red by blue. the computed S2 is 1.15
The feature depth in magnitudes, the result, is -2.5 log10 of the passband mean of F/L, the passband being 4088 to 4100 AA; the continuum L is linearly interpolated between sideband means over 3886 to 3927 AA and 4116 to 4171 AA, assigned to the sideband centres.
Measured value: 0.098 mag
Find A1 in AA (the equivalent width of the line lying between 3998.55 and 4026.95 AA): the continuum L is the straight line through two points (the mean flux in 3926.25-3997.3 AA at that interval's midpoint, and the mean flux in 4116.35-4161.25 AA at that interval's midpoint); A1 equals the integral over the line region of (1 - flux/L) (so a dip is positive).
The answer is -3.1 AA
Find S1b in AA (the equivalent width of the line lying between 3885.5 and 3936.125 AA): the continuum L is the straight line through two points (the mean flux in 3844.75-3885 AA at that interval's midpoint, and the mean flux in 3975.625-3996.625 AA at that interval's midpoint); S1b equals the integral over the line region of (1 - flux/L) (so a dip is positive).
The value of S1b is 2.5 AA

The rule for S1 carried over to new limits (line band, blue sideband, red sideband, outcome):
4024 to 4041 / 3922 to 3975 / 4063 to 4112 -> -1.7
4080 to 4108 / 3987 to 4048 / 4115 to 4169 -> 3.0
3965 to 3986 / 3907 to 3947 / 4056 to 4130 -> 3.2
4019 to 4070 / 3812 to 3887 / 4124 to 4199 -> -2.9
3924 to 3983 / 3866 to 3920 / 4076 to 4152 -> 2.5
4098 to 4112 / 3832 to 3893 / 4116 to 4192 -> 1.9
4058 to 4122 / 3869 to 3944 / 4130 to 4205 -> 0.5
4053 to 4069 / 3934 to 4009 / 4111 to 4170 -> 0.2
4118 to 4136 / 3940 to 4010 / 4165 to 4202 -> -1.4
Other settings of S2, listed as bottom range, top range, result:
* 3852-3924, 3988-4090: 1.16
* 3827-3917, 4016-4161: 1.19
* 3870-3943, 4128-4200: 1.16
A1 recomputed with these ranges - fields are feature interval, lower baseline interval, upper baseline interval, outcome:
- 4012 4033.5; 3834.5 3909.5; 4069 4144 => -1.3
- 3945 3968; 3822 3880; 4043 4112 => 0.9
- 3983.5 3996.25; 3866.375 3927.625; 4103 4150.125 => -1.0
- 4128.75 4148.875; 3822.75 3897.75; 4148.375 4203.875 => -0.8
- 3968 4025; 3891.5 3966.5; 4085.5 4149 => -2.4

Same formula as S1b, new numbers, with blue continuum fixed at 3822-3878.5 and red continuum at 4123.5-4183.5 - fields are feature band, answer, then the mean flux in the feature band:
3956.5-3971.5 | 1.9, 5.76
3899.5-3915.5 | -1.2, 7.04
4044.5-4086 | -2.3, 7.04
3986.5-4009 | -2.9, 7.48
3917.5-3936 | -0.2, 6.65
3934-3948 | -0.1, 6.63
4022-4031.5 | -0.5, 7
